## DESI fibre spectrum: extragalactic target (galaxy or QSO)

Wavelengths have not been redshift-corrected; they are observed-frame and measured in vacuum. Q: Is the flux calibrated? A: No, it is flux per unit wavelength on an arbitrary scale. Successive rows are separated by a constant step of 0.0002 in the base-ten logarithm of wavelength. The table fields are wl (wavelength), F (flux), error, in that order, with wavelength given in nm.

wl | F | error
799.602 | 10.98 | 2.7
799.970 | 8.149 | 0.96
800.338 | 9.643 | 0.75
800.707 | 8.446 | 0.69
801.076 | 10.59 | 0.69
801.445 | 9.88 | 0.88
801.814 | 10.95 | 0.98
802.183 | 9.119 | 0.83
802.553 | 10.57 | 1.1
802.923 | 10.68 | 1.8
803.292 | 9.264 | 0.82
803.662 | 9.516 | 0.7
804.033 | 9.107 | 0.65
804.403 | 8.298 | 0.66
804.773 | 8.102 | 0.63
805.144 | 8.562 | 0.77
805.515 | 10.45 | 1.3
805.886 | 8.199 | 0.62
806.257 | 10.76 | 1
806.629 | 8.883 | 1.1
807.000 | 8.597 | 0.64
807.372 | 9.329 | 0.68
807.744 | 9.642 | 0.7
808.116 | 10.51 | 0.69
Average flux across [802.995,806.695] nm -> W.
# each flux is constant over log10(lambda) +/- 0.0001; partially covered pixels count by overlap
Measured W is 9.17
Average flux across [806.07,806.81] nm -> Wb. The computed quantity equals 9.82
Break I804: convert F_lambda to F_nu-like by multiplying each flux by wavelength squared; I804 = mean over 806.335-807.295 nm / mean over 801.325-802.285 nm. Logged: 0.91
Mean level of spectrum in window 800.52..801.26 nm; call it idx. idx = 9.51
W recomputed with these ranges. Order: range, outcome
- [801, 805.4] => 9.54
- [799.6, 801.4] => 9.44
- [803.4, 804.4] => 9.12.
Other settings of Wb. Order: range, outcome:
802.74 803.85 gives 9.82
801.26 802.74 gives 10.1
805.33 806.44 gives 9.8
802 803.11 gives 10.1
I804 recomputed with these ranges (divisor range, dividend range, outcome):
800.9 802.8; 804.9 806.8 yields 0.92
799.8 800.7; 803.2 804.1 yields 1.07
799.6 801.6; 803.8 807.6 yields 0.97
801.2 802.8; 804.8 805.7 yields 0.92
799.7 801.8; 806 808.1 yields 1.01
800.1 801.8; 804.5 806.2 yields 0.93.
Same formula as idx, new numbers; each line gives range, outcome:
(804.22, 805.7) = 8.85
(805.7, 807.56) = 9.15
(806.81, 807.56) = 8.97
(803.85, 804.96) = 8.51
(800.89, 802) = 10.5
